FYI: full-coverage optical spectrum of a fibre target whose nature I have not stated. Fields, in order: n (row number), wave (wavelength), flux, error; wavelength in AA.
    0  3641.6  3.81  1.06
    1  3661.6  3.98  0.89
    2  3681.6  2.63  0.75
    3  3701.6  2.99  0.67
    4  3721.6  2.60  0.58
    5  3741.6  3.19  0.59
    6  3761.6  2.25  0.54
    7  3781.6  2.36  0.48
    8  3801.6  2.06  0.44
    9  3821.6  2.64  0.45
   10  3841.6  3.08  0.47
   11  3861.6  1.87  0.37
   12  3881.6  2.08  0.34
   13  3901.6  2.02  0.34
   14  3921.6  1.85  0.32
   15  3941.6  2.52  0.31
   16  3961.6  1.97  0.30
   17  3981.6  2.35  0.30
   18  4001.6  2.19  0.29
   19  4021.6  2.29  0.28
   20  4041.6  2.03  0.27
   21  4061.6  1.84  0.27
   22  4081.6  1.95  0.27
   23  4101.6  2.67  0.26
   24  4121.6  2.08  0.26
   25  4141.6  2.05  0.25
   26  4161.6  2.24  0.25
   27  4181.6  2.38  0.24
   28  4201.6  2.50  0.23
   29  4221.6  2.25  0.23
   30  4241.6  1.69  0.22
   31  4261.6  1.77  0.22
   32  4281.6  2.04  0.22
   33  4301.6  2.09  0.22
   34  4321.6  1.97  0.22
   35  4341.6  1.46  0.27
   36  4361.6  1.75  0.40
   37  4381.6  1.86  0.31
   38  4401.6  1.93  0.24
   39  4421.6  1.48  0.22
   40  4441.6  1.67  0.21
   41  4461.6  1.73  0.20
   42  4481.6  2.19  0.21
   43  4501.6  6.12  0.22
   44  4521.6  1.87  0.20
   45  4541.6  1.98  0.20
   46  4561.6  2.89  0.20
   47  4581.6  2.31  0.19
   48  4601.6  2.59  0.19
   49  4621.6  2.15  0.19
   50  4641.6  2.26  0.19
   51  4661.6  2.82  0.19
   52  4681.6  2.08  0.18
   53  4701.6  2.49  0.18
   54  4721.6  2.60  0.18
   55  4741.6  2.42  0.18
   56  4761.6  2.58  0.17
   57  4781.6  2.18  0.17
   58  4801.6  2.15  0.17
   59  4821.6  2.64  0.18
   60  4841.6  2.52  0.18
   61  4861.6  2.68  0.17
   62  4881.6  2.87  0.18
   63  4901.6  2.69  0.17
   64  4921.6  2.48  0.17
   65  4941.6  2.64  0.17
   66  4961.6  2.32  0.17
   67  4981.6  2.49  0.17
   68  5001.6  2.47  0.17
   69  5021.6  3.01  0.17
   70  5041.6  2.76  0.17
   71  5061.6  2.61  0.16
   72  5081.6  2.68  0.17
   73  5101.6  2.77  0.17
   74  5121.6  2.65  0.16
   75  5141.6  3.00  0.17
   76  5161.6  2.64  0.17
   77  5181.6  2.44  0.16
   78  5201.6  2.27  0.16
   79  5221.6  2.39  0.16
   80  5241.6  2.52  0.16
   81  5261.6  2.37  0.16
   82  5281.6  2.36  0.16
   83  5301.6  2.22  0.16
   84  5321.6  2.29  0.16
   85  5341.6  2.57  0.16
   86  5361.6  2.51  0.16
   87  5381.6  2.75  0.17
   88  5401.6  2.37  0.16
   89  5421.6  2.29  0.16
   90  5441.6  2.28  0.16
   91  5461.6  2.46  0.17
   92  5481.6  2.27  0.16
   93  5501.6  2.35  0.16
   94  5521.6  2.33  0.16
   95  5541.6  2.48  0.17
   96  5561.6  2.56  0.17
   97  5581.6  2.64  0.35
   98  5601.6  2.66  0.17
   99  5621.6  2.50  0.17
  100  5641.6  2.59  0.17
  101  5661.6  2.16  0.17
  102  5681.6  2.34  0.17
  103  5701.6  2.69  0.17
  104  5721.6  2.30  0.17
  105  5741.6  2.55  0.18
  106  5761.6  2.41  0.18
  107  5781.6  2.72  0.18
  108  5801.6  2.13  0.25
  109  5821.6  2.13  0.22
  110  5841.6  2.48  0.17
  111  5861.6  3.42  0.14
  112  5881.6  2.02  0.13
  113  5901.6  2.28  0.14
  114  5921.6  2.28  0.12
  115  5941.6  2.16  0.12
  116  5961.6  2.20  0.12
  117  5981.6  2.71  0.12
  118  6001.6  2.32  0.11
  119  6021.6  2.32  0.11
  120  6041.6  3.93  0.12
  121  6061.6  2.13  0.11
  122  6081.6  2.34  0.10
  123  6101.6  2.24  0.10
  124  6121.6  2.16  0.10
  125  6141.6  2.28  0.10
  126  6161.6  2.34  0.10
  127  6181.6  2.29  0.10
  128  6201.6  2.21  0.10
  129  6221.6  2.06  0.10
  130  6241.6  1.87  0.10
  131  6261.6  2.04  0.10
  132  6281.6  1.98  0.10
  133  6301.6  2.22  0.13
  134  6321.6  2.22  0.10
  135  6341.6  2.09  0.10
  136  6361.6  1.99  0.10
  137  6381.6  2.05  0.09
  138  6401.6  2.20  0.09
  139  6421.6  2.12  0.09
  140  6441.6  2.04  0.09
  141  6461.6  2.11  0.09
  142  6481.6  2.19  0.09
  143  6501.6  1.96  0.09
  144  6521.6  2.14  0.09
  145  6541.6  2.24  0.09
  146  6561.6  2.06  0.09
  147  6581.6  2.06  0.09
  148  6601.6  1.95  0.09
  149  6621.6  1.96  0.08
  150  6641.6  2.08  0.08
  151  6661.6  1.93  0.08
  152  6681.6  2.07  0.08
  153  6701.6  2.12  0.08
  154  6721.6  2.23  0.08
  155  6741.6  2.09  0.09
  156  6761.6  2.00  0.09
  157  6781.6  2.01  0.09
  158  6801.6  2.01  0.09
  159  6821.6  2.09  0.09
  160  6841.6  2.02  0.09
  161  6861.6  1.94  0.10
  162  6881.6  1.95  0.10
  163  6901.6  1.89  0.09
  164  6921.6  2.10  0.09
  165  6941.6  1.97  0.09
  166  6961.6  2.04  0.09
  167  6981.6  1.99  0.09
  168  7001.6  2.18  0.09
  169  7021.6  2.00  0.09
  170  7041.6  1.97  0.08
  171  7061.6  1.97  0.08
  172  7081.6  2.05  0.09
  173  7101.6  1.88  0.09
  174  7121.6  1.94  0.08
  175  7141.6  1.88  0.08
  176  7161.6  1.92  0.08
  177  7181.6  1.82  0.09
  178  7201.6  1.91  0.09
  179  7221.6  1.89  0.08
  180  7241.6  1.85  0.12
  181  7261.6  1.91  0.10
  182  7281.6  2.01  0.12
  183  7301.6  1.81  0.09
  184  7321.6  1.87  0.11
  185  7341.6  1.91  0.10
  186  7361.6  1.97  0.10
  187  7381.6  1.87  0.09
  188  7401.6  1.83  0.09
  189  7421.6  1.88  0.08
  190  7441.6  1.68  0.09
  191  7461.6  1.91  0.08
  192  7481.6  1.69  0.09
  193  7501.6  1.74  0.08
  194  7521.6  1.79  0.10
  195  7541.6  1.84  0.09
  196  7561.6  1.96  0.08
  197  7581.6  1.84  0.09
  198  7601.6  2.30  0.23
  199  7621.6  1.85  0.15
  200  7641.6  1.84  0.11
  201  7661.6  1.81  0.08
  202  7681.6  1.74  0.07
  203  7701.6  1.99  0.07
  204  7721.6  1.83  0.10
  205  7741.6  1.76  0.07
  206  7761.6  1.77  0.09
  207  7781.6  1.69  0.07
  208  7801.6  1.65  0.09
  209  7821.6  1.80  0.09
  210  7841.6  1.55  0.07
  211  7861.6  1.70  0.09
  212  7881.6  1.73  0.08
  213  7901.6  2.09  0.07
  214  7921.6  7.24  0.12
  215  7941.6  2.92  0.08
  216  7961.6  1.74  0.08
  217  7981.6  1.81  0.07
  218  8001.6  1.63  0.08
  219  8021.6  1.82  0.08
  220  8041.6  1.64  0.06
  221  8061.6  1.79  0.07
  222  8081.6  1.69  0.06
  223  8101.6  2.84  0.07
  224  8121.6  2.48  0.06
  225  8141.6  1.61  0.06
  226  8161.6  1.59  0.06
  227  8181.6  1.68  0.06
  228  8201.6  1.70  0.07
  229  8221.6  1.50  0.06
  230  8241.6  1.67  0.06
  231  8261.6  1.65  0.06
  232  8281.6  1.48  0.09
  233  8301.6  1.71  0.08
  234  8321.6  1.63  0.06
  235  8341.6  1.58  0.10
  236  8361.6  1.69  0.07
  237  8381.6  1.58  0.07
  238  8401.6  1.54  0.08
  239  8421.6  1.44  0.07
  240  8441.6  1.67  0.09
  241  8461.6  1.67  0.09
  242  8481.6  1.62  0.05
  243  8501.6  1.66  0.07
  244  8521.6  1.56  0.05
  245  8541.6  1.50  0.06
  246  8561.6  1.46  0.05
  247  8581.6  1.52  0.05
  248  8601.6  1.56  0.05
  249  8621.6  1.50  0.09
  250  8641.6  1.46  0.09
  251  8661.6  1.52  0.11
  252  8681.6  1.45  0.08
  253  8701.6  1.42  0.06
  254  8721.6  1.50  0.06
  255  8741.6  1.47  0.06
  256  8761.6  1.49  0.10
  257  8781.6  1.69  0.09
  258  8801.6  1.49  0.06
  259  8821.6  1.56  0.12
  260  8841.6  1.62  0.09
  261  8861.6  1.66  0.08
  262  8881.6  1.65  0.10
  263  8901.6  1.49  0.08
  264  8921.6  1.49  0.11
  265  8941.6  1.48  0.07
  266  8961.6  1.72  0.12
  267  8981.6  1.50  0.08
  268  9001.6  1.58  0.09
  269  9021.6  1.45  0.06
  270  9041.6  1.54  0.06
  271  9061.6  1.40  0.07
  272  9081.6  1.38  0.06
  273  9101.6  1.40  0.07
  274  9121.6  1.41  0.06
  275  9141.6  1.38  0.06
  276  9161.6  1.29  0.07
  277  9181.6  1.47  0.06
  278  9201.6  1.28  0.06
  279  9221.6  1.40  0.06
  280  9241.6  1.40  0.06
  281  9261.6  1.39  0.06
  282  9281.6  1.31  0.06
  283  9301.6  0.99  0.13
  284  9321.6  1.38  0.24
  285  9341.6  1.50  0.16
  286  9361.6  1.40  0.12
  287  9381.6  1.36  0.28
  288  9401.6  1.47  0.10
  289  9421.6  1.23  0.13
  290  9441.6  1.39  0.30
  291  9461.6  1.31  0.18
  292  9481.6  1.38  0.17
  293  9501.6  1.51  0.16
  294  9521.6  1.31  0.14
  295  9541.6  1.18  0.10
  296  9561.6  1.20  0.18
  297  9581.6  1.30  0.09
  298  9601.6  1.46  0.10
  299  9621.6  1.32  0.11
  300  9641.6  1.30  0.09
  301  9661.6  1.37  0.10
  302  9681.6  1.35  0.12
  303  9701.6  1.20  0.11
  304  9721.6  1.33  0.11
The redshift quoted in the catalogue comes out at 0.206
